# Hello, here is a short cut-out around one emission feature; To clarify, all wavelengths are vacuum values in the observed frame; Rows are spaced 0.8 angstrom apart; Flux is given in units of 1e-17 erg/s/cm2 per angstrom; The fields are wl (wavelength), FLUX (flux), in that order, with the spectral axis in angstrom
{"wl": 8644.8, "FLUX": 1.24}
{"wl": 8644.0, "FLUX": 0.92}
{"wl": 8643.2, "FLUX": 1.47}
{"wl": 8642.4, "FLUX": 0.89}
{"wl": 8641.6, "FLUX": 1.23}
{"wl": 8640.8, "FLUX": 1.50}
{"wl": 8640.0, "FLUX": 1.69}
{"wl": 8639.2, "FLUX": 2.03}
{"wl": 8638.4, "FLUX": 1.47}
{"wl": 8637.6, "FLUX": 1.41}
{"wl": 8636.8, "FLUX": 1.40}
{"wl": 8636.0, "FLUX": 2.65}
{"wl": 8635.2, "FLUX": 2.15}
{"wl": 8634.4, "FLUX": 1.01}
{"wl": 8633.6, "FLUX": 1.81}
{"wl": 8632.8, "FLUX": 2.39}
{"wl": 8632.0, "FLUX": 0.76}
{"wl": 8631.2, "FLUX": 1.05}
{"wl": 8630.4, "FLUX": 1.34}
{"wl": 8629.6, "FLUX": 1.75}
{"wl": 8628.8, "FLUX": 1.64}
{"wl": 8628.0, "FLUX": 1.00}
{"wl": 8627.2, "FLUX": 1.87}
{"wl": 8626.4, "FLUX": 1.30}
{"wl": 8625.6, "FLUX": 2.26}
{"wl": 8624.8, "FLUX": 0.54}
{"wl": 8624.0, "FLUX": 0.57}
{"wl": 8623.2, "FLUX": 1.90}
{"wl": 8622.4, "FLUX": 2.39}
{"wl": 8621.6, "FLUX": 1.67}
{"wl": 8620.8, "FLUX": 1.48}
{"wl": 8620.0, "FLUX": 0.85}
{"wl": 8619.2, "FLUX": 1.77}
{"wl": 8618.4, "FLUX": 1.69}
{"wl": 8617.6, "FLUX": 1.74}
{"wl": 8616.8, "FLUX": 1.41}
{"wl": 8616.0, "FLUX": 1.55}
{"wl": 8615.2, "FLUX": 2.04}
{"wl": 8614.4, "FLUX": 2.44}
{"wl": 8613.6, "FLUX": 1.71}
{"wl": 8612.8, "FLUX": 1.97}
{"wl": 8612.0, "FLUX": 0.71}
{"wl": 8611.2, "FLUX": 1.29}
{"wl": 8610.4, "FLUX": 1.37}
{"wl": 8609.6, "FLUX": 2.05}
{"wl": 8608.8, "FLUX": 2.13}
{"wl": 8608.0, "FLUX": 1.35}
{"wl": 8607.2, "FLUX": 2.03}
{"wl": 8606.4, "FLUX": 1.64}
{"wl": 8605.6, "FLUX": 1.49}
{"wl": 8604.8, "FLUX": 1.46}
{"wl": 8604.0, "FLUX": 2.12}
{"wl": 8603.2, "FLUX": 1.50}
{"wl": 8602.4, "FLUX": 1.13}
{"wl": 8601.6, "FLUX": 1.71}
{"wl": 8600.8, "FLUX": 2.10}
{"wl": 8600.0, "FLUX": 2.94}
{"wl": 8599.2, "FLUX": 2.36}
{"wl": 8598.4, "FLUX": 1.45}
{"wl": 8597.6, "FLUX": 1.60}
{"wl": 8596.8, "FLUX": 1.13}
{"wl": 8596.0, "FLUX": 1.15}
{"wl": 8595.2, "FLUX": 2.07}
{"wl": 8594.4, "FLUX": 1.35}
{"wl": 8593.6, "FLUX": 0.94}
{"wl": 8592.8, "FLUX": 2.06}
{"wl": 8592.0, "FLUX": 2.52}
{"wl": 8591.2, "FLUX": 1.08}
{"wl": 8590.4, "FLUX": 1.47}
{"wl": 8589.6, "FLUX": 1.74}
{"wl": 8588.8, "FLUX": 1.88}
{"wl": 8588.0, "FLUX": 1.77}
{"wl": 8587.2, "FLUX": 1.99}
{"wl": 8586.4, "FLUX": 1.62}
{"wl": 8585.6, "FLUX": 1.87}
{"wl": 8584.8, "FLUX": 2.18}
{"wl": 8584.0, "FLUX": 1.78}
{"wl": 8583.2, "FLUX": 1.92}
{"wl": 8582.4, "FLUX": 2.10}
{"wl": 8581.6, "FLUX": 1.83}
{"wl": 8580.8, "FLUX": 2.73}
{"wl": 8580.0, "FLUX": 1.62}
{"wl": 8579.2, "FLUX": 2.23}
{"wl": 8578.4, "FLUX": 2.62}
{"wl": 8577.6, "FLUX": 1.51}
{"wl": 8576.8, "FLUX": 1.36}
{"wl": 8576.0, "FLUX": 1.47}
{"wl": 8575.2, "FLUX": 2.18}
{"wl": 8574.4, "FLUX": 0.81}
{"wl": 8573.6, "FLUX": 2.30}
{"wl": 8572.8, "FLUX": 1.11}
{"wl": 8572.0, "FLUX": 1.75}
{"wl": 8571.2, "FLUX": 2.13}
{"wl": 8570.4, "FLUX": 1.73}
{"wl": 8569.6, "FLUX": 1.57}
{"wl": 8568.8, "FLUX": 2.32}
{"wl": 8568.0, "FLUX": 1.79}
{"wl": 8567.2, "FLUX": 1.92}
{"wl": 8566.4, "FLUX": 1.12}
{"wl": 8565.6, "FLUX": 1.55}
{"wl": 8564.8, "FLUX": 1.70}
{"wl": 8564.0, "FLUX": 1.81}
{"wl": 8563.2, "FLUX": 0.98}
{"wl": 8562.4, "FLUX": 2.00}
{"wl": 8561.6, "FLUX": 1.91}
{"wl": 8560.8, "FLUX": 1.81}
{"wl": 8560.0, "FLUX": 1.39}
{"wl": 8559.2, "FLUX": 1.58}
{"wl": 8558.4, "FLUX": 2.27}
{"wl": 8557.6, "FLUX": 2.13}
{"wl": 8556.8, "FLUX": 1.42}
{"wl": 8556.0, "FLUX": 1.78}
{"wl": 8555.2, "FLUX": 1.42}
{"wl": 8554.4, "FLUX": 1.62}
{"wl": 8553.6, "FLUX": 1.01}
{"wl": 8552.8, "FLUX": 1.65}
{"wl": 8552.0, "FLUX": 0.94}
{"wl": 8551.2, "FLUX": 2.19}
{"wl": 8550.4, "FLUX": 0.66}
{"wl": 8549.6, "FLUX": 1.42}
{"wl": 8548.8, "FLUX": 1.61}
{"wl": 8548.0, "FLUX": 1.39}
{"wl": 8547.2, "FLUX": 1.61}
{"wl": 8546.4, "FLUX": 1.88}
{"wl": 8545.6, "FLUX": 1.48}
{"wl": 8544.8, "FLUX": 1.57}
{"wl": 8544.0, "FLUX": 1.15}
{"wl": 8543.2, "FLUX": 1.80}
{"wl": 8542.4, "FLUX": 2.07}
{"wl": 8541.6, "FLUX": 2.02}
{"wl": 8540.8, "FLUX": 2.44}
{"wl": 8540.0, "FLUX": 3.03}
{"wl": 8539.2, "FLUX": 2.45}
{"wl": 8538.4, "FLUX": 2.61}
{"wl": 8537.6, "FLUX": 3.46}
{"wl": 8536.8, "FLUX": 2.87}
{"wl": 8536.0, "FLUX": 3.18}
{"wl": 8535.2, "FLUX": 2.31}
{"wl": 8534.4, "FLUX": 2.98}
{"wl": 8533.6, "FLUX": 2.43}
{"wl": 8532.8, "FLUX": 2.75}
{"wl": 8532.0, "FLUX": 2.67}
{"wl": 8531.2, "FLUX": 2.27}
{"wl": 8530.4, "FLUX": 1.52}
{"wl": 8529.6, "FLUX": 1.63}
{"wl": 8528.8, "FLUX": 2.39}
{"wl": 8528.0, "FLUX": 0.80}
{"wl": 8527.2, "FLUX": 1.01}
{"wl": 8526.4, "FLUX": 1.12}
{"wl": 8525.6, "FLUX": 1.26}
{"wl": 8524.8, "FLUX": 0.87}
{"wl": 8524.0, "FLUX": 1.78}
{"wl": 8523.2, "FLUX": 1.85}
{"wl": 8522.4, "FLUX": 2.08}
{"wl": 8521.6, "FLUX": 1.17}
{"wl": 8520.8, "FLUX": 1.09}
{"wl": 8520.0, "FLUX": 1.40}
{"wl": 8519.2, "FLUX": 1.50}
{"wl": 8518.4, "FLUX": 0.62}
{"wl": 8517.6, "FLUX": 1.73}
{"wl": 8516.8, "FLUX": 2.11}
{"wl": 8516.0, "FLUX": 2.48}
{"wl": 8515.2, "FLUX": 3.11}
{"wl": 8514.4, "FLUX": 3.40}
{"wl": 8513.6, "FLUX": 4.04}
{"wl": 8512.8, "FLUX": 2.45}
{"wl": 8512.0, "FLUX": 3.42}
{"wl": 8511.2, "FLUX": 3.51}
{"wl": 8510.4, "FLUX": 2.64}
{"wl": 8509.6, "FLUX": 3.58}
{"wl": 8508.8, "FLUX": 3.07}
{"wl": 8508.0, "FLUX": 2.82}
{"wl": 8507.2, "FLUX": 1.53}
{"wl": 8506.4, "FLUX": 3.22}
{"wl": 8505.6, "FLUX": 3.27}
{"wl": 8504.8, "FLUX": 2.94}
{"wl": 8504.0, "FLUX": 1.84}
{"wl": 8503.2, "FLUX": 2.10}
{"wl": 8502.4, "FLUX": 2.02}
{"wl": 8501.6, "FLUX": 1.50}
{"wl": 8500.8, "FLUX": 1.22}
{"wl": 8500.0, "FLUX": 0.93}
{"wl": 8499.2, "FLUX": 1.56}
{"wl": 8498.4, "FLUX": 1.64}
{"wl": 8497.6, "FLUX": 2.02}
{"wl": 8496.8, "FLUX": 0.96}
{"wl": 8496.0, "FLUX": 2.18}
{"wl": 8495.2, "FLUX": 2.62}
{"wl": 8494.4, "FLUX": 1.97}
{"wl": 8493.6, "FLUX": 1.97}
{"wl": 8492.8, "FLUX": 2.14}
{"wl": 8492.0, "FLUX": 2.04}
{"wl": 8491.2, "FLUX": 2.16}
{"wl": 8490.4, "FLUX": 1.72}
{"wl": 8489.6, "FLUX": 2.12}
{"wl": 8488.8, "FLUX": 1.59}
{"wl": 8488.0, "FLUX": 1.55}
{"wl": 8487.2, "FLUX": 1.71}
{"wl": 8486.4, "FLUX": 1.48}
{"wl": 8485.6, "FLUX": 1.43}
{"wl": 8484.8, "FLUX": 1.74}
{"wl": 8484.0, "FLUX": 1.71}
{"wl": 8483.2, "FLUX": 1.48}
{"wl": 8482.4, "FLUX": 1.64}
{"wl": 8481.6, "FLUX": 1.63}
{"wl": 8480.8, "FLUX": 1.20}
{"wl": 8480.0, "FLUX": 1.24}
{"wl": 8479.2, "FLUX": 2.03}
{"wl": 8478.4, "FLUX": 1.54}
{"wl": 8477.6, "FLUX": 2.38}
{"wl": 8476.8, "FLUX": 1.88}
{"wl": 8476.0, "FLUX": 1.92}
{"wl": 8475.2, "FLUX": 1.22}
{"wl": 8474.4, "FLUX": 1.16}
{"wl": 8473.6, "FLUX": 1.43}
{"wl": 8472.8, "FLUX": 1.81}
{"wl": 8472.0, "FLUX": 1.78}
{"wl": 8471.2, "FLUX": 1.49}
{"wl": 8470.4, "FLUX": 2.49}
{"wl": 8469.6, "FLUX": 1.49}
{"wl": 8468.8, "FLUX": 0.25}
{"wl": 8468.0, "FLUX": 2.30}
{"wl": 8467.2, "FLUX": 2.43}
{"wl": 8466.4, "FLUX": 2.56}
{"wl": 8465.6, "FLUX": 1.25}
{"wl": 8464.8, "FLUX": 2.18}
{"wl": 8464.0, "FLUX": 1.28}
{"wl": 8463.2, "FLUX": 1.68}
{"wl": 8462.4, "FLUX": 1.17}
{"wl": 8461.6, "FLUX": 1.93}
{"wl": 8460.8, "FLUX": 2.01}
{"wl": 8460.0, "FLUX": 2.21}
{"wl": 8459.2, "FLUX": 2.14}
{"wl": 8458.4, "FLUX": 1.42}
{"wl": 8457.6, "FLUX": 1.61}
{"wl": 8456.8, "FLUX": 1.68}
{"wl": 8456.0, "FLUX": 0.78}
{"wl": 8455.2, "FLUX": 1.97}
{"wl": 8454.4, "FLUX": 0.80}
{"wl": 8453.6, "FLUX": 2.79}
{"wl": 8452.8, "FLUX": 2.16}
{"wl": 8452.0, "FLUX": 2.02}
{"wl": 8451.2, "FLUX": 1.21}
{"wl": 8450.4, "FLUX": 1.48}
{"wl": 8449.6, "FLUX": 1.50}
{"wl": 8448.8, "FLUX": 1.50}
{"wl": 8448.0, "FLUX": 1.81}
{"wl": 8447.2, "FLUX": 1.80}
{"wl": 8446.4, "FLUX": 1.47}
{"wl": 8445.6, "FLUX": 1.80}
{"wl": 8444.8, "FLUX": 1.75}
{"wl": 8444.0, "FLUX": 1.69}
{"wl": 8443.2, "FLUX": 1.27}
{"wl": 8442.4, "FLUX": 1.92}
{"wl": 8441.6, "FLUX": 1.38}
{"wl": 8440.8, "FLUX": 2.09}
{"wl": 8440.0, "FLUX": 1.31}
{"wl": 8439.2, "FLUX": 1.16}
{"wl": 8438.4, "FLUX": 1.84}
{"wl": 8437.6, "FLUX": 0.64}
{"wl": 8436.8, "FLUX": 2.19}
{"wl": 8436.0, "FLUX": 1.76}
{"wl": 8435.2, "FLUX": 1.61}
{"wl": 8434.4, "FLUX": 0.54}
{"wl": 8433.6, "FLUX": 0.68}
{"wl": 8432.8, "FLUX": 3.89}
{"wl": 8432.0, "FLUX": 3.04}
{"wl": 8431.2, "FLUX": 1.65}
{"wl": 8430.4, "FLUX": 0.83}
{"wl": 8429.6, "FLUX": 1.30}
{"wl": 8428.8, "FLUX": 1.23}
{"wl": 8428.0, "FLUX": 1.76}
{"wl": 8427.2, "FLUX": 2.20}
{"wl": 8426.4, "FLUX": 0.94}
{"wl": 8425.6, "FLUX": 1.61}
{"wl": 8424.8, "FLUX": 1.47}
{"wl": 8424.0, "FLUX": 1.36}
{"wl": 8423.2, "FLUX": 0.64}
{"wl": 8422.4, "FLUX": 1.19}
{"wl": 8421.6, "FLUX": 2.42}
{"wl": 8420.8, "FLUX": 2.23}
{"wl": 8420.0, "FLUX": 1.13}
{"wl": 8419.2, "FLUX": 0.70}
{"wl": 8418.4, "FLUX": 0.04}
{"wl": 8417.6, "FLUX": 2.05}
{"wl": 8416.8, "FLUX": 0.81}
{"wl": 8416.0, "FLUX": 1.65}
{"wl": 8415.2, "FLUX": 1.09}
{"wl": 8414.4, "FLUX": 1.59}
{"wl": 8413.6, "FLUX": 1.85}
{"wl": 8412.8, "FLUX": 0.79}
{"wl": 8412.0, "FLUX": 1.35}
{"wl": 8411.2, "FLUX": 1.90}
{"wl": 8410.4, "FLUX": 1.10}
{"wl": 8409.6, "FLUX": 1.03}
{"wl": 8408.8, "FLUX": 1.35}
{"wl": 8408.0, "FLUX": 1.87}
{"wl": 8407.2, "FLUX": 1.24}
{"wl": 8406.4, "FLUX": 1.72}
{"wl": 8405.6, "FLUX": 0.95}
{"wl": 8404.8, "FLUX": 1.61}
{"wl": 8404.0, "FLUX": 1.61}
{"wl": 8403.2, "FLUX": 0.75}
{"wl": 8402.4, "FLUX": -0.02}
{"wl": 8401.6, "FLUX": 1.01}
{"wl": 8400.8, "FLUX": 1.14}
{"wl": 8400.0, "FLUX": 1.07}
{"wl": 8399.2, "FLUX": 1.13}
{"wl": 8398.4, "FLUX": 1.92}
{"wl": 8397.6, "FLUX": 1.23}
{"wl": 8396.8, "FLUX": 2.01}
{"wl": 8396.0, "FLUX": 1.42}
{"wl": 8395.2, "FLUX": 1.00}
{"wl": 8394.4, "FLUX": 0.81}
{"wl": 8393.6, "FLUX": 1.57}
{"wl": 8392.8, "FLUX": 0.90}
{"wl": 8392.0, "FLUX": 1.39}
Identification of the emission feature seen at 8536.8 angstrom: [N II] 6583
